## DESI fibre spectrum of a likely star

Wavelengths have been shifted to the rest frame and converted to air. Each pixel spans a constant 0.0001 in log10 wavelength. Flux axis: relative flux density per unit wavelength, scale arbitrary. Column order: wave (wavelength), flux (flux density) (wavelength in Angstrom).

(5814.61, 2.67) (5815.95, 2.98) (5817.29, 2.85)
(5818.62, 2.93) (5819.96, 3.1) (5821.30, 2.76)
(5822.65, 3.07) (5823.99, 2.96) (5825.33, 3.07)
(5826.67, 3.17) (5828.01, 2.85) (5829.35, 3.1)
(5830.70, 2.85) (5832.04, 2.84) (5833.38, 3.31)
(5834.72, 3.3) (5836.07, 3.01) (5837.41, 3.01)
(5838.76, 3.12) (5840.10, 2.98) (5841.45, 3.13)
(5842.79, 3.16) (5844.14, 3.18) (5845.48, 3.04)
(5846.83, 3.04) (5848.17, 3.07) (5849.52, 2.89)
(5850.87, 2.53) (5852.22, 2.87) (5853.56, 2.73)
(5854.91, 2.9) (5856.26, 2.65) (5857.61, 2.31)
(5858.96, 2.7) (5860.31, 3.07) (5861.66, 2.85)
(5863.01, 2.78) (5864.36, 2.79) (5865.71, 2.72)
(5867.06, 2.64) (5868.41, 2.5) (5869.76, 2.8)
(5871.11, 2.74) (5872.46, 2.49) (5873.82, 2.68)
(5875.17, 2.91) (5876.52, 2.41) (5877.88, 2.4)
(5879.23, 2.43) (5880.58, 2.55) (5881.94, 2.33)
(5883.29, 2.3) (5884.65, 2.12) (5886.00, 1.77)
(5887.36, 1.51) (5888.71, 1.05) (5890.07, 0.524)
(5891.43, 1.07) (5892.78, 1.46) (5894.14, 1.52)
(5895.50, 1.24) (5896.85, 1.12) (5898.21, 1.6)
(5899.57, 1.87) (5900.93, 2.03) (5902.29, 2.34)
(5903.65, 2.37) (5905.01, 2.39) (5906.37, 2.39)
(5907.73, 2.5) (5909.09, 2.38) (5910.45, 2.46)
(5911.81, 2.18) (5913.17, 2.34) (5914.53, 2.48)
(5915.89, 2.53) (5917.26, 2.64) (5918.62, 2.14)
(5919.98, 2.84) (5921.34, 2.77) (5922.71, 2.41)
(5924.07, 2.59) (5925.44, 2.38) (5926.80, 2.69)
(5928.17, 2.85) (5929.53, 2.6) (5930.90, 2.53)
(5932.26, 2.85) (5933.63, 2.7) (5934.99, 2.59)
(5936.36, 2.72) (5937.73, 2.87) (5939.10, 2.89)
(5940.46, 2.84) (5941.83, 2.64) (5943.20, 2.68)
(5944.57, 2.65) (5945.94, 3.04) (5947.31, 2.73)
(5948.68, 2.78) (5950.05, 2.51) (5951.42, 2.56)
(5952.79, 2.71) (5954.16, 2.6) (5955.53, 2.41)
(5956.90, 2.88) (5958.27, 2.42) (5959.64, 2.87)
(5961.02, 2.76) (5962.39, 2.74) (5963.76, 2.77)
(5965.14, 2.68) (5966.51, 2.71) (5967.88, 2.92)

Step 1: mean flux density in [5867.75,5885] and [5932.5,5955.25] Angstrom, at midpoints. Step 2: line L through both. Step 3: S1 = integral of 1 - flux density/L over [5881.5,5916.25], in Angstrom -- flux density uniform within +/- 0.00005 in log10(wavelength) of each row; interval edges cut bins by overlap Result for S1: 9.1 Angstrom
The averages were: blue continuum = 2.52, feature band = 1.91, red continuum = 2.72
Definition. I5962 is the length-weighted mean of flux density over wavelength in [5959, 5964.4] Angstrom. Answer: 2.78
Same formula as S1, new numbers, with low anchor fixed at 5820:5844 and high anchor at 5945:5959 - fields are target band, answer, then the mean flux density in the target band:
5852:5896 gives 9.43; 2.29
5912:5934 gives 1.46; 2.57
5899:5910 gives 2.04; 2.29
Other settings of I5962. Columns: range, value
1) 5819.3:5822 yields 2.92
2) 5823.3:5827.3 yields 3.07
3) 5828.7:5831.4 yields 2.97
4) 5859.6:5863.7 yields 2.9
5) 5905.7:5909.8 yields 2.42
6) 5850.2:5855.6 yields 2.76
